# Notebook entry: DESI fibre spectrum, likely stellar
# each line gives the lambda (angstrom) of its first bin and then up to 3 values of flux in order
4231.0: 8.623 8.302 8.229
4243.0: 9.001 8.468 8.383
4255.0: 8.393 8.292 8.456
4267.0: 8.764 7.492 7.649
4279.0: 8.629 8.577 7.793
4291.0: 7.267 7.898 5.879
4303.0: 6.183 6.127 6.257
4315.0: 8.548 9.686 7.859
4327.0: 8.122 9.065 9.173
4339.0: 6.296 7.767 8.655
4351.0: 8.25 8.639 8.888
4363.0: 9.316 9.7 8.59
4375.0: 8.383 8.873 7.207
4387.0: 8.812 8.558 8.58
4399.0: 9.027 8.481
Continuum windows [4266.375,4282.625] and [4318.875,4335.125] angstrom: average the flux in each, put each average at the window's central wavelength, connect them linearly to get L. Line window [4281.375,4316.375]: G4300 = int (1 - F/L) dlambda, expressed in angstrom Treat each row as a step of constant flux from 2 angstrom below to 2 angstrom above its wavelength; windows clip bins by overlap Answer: 5.12 angstrom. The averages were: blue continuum 8.12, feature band 7.13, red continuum 8.63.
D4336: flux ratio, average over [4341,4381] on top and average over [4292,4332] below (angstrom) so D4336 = 1.2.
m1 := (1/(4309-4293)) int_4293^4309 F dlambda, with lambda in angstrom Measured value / 6.52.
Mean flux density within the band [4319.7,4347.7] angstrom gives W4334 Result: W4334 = 8.18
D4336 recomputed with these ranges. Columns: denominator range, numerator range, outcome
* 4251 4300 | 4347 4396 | 1.08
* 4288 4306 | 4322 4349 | 1.19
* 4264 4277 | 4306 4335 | 1.01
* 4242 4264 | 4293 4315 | 0.79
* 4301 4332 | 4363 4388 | 1.12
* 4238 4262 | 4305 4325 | 0.91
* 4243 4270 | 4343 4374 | 1.04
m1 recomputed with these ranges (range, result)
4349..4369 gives 8.96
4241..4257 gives 8.56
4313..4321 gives 9.12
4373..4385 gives 8.15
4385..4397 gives 8.65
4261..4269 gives 8.61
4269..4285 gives 8.09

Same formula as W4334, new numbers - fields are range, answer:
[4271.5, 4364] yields 7.91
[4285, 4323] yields 7.32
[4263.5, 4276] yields 8.05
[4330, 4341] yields 8.1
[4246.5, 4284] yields 8.3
